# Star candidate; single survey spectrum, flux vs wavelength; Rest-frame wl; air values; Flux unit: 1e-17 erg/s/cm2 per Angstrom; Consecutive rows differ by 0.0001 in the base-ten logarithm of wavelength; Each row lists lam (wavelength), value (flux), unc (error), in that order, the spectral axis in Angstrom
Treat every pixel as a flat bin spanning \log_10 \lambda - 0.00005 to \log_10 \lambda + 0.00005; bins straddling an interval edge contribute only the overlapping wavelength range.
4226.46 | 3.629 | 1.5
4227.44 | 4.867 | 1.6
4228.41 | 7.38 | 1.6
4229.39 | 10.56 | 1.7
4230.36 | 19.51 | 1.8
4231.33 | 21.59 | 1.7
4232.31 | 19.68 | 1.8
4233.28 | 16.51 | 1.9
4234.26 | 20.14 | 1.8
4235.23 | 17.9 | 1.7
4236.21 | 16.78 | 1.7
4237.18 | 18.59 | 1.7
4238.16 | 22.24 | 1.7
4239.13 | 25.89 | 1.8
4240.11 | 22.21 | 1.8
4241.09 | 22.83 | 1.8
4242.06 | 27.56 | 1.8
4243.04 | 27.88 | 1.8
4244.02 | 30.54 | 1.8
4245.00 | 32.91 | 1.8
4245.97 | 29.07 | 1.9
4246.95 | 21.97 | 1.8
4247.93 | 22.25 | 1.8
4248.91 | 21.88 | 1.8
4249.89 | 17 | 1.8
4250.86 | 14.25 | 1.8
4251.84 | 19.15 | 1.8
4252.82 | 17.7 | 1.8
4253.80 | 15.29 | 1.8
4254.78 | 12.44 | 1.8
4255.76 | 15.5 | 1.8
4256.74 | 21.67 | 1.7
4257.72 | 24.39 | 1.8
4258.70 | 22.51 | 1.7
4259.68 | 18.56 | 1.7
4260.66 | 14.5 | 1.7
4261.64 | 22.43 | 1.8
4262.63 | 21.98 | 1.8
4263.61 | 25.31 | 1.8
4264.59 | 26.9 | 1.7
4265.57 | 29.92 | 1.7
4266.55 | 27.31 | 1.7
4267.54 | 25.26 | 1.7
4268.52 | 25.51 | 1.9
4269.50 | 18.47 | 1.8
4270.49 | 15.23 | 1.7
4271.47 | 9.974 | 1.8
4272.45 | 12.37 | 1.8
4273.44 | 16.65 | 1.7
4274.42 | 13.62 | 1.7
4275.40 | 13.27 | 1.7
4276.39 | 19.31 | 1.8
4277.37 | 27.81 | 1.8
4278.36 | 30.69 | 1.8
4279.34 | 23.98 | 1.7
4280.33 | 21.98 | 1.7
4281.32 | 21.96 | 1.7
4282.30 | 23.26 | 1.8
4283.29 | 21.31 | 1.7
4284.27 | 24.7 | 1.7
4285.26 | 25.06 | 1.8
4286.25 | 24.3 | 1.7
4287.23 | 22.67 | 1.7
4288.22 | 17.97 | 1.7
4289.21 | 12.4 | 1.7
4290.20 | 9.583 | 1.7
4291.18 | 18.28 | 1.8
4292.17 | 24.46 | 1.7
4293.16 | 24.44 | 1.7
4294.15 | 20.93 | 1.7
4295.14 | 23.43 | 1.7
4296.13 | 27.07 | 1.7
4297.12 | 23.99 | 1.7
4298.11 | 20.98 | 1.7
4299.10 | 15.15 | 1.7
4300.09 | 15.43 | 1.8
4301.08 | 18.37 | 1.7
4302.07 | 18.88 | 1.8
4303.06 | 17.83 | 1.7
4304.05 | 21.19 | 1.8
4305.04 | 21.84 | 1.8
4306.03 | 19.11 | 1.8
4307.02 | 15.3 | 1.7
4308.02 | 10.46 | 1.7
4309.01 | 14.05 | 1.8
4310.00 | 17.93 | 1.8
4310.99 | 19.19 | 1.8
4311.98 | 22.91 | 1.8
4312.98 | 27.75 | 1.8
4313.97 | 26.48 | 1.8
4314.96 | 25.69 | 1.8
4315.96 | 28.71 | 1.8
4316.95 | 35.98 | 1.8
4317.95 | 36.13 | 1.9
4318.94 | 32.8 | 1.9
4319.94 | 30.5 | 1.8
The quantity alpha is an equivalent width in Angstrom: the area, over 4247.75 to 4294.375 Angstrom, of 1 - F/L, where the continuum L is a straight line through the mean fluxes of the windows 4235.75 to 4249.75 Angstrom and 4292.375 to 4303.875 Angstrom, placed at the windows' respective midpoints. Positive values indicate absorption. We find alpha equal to 4.3 Angstrom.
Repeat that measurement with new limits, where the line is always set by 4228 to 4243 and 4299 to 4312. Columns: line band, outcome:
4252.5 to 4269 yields -2.4 Angstrom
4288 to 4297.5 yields -1.2 Angstrom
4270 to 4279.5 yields 0.2 Angstrom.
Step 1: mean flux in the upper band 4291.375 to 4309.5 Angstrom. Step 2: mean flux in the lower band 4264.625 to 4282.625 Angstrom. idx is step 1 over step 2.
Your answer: 0.9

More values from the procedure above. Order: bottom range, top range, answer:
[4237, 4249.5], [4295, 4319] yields 0.88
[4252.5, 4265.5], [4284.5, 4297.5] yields 1.04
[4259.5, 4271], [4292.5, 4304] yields 0.91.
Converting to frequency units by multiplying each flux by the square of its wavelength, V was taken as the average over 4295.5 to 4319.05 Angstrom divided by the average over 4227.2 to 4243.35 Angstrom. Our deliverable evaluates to 1.20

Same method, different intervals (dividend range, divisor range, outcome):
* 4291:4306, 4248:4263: 1.14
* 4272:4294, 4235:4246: 0.85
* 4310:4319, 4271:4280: 1.50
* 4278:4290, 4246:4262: 1.17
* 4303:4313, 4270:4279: 1.06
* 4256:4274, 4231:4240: 1.06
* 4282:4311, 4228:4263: 0.99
